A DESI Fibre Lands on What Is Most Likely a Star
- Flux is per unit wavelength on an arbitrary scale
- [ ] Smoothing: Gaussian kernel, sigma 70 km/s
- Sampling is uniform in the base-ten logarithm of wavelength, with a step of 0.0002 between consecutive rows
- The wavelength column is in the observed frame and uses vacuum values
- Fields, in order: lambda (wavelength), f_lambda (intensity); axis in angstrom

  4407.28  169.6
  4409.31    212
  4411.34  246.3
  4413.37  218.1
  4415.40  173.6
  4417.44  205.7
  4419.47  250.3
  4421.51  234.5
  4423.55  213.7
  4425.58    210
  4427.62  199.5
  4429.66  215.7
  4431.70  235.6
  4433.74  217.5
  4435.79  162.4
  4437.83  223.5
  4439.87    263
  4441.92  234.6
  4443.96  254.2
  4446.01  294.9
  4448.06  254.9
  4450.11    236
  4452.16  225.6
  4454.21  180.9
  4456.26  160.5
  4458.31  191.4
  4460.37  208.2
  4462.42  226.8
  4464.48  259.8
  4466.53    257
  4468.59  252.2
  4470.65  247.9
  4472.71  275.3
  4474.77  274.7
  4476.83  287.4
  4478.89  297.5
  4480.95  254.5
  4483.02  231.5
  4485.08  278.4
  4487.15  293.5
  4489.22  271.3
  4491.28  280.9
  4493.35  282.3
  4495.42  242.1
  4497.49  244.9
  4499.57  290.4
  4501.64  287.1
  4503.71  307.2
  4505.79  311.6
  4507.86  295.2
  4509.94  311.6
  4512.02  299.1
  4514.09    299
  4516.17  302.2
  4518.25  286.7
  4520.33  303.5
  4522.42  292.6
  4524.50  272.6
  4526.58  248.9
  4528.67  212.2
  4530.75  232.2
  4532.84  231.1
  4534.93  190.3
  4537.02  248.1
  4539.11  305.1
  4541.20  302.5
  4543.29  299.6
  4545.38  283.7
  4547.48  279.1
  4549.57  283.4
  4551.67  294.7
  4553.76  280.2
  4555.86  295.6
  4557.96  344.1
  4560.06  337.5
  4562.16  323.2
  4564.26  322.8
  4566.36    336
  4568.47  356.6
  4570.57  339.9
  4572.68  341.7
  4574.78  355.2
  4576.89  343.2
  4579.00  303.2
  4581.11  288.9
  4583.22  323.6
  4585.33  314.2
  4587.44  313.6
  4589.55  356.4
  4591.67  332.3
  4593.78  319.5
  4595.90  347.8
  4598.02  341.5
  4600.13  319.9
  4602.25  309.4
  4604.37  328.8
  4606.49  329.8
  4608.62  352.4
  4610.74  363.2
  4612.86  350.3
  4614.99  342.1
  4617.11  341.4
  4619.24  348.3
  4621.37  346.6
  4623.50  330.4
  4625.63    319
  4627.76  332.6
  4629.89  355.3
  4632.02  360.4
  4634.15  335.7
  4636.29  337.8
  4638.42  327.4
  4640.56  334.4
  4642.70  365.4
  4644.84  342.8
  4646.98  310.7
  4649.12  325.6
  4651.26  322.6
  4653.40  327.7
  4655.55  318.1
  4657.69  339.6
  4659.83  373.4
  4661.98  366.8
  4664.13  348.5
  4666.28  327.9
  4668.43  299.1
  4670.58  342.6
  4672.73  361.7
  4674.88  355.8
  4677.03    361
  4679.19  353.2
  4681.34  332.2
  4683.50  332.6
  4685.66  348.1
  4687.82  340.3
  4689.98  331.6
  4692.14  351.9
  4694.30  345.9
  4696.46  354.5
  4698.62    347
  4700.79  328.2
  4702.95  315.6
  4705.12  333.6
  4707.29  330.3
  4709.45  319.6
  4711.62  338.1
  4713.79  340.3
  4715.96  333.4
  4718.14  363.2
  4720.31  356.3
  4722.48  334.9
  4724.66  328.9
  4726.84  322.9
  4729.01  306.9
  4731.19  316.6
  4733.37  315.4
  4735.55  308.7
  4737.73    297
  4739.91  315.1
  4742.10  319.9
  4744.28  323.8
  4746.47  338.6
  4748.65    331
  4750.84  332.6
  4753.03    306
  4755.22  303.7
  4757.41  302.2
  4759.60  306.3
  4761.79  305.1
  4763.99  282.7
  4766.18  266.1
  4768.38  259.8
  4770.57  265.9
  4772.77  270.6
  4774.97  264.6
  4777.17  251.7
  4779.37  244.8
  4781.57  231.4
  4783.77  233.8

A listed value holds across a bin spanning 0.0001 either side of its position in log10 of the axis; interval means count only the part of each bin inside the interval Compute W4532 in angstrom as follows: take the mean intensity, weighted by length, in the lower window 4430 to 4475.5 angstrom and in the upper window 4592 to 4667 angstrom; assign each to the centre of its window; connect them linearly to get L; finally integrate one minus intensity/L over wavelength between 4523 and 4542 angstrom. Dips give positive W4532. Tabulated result 2.1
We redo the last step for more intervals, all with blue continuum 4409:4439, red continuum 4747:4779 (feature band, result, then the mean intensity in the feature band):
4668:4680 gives -3.49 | 348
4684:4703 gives -4.70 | 341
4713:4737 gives -4.15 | 329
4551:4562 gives -3.07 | 312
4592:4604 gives -3.56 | 328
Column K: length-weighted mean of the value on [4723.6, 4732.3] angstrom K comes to 319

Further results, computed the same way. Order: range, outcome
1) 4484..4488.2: 285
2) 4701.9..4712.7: 328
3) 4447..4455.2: 225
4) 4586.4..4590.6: 335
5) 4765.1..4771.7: 264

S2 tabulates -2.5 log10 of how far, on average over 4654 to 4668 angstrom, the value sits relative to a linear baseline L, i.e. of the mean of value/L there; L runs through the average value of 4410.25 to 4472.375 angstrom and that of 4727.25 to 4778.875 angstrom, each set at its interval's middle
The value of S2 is -0.23 mag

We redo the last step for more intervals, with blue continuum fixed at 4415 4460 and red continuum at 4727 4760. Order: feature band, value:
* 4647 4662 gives -0.166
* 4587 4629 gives -0.227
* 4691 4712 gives -0.117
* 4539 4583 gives -0.215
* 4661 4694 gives -0.166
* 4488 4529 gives -0.170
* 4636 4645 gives -0.203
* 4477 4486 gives -0.146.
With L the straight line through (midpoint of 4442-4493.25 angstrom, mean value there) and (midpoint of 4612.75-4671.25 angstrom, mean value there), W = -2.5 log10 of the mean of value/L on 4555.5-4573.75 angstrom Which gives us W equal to -0.122 mag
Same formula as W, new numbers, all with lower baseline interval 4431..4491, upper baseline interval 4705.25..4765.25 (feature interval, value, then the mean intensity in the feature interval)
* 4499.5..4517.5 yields -0.17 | 301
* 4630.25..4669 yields -0.14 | 338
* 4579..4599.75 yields -0.16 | 325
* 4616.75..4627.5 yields -0.16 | 336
